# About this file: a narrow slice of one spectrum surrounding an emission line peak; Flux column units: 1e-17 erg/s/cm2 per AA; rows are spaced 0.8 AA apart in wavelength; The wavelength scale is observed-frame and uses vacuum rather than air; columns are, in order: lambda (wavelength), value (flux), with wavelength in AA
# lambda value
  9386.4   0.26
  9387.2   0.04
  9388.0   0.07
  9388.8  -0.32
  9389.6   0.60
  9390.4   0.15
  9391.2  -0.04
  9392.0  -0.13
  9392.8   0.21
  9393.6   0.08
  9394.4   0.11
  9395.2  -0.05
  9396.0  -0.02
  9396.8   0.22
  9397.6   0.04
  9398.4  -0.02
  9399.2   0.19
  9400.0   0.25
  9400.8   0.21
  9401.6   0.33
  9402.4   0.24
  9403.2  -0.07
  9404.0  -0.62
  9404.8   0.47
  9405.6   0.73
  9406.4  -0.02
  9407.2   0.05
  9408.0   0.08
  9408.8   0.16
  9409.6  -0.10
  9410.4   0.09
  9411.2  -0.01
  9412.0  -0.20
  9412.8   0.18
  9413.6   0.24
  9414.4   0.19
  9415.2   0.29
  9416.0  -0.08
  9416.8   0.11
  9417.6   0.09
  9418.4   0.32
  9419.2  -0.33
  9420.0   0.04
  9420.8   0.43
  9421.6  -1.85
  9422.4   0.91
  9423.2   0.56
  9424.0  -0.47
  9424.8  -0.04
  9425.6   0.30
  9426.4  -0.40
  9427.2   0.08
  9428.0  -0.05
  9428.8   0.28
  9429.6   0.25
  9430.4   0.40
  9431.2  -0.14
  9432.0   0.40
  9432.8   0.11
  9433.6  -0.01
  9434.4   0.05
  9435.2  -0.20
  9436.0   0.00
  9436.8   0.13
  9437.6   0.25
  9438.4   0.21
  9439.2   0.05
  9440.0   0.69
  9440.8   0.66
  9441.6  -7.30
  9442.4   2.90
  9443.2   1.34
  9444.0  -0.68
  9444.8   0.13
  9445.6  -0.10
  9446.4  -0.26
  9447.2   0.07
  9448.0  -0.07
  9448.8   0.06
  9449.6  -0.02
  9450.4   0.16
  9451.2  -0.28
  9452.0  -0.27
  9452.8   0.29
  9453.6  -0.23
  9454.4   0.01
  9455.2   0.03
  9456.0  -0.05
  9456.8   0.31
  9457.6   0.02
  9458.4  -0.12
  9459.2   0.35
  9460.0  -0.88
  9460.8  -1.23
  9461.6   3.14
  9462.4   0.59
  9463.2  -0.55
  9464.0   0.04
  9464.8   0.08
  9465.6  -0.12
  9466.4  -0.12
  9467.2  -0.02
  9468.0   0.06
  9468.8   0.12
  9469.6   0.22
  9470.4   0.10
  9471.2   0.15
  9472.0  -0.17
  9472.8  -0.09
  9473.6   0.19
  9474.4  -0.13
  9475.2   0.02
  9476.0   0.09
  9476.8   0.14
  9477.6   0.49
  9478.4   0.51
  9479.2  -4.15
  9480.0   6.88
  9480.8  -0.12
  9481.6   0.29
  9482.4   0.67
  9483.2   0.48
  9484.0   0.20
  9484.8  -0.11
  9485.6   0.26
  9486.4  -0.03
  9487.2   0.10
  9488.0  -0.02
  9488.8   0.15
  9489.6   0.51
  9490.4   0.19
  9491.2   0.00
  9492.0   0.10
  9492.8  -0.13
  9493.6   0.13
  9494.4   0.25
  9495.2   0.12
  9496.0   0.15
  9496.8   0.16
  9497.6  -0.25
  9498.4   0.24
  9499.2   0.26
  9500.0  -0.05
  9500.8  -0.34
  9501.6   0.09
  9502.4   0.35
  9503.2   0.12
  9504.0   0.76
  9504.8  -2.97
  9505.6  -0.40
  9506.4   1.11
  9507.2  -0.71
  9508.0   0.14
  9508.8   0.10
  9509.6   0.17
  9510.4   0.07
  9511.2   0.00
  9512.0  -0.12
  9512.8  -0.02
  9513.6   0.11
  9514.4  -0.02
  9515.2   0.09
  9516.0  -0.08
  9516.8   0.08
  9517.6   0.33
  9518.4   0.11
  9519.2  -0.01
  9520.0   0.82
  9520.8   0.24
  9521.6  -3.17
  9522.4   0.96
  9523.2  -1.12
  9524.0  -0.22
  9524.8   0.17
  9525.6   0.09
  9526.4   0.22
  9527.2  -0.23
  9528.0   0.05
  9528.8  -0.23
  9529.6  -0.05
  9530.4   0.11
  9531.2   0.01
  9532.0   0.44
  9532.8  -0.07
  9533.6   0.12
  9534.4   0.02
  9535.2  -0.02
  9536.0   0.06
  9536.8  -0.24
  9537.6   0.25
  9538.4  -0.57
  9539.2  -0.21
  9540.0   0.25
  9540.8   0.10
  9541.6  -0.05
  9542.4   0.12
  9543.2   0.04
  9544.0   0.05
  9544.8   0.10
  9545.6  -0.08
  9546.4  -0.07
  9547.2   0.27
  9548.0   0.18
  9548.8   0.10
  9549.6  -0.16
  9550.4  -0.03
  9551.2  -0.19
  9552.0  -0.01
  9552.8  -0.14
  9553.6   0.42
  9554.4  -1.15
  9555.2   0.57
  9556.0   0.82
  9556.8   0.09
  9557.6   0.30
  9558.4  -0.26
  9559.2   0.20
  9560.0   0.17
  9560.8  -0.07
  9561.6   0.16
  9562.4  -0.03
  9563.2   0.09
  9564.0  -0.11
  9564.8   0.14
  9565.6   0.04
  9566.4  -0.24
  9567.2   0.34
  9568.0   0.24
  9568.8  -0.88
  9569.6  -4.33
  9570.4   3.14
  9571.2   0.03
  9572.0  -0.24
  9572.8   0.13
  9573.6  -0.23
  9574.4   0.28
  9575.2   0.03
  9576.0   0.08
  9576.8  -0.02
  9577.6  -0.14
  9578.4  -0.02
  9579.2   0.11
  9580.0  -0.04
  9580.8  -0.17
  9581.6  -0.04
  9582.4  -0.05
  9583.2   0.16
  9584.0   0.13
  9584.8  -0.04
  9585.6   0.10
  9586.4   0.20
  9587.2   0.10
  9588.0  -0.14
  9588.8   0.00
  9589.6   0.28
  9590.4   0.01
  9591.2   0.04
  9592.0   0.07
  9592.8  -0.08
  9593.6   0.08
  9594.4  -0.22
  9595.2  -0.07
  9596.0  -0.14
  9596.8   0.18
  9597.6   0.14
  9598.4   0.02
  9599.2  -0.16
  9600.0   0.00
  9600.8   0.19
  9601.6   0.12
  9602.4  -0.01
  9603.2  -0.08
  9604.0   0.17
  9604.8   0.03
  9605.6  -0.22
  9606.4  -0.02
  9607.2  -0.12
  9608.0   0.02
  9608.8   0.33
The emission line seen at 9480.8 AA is H-gamma 4340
